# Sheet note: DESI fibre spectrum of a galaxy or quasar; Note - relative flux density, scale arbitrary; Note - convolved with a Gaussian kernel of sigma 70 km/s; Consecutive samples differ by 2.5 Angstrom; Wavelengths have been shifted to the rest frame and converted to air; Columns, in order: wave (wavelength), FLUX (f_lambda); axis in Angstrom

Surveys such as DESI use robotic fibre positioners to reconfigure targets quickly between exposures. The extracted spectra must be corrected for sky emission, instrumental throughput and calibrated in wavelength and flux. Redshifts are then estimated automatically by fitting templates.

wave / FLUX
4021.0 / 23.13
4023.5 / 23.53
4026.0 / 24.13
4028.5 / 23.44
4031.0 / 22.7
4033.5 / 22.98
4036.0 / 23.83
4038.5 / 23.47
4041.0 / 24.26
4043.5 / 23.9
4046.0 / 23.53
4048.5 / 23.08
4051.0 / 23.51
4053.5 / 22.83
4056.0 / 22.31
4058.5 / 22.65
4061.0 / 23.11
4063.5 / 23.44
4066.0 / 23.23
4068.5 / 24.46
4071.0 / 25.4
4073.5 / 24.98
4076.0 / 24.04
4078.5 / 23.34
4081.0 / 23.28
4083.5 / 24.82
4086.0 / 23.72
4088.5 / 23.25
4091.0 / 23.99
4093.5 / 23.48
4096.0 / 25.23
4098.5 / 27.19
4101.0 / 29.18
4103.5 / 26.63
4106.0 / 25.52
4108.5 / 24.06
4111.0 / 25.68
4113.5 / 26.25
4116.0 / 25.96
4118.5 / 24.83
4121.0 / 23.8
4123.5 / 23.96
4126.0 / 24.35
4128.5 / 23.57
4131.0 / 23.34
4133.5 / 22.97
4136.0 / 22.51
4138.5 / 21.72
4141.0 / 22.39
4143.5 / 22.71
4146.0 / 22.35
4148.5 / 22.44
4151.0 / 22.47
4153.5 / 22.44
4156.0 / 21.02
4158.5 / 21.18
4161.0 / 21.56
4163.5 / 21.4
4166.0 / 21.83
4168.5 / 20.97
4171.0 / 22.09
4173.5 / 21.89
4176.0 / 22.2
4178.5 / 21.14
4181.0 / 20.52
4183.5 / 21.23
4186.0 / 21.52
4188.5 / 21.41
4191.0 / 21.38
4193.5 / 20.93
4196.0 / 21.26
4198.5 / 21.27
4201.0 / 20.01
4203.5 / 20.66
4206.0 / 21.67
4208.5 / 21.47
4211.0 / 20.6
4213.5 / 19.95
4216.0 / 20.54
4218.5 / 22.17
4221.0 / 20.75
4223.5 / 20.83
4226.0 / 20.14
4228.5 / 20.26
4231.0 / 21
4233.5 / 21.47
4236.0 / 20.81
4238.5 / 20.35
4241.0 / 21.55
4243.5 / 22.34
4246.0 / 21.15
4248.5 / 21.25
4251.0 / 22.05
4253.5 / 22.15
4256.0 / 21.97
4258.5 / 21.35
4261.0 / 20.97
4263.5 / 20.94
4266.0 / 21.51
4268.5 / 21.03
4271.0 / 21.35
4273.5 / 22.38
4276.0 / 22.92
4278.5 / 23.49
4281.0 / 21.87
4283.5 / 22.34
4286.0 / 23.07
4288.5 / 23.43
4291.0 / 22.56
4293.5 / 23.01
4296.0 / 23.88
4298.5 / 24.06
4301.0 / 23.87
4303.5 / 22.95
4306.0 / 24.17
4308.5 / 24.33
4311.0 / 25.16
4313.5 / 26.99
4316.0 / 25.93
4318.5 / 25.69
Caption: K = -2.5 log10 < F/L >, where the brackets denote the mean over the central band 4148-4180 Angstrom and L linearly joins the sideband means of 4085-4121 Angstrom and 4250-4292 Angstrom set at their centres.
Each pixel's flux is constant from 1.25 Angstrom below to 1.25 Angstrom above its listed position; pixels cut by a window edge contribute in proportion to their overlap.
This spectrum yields 0.11 mag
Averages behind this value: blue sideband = 25.3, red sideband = 22.1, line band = 21.7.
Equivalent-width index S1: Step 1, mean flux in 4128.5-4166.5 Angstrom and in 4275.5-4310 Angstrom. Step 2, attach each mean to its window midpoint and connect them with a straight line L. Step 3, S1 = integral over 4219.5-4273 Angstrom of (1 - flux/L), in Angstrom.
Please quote 4.0 Angstrom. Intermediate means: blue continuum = 22.2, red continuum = 23.3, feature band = 21.2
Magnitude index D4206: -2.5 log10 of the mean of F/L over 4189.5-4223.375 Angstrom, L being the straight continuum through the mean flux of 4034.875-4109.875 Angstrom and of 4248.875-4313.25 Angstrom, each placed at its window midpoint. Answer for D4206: 0.11 mag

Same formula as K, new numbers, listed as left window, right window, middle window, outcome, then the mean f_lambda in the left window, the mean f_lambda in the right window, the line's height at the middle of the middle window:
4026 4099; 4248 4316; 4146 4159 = 0.07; 23.7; 22.9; 23.4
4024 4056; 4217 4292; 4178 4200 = 0.05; 23.4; 21.6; 22.2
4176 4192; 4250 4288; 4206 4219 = 0.03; 21.3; 22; 21.5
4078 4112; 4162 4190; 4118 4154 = 0.01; 25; 21.5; 23.2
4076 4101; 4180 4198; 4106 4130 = -0.05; 24.5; 21.2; 23.5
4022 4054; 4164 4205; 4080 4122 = -0.12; 23.5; 21.3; 22.5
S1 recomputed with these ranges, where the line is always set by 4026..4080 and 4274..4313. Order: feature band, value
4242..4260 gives 1.33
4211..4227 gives 1.88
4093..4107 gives -1.68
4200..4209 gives 0.98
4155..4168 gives 1.18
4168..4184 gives 1.39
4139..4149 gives 0.47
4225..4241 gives 1.86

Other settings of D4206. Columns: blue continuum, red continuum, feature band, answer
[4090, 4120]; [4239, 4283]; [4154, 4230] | 0.114 mag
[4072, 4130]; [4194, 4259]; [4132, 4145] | 0.058 mag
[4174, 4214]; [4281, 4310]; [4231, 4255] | 0.038 mag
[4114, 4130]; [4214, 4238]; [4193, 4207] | 0.040 mag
